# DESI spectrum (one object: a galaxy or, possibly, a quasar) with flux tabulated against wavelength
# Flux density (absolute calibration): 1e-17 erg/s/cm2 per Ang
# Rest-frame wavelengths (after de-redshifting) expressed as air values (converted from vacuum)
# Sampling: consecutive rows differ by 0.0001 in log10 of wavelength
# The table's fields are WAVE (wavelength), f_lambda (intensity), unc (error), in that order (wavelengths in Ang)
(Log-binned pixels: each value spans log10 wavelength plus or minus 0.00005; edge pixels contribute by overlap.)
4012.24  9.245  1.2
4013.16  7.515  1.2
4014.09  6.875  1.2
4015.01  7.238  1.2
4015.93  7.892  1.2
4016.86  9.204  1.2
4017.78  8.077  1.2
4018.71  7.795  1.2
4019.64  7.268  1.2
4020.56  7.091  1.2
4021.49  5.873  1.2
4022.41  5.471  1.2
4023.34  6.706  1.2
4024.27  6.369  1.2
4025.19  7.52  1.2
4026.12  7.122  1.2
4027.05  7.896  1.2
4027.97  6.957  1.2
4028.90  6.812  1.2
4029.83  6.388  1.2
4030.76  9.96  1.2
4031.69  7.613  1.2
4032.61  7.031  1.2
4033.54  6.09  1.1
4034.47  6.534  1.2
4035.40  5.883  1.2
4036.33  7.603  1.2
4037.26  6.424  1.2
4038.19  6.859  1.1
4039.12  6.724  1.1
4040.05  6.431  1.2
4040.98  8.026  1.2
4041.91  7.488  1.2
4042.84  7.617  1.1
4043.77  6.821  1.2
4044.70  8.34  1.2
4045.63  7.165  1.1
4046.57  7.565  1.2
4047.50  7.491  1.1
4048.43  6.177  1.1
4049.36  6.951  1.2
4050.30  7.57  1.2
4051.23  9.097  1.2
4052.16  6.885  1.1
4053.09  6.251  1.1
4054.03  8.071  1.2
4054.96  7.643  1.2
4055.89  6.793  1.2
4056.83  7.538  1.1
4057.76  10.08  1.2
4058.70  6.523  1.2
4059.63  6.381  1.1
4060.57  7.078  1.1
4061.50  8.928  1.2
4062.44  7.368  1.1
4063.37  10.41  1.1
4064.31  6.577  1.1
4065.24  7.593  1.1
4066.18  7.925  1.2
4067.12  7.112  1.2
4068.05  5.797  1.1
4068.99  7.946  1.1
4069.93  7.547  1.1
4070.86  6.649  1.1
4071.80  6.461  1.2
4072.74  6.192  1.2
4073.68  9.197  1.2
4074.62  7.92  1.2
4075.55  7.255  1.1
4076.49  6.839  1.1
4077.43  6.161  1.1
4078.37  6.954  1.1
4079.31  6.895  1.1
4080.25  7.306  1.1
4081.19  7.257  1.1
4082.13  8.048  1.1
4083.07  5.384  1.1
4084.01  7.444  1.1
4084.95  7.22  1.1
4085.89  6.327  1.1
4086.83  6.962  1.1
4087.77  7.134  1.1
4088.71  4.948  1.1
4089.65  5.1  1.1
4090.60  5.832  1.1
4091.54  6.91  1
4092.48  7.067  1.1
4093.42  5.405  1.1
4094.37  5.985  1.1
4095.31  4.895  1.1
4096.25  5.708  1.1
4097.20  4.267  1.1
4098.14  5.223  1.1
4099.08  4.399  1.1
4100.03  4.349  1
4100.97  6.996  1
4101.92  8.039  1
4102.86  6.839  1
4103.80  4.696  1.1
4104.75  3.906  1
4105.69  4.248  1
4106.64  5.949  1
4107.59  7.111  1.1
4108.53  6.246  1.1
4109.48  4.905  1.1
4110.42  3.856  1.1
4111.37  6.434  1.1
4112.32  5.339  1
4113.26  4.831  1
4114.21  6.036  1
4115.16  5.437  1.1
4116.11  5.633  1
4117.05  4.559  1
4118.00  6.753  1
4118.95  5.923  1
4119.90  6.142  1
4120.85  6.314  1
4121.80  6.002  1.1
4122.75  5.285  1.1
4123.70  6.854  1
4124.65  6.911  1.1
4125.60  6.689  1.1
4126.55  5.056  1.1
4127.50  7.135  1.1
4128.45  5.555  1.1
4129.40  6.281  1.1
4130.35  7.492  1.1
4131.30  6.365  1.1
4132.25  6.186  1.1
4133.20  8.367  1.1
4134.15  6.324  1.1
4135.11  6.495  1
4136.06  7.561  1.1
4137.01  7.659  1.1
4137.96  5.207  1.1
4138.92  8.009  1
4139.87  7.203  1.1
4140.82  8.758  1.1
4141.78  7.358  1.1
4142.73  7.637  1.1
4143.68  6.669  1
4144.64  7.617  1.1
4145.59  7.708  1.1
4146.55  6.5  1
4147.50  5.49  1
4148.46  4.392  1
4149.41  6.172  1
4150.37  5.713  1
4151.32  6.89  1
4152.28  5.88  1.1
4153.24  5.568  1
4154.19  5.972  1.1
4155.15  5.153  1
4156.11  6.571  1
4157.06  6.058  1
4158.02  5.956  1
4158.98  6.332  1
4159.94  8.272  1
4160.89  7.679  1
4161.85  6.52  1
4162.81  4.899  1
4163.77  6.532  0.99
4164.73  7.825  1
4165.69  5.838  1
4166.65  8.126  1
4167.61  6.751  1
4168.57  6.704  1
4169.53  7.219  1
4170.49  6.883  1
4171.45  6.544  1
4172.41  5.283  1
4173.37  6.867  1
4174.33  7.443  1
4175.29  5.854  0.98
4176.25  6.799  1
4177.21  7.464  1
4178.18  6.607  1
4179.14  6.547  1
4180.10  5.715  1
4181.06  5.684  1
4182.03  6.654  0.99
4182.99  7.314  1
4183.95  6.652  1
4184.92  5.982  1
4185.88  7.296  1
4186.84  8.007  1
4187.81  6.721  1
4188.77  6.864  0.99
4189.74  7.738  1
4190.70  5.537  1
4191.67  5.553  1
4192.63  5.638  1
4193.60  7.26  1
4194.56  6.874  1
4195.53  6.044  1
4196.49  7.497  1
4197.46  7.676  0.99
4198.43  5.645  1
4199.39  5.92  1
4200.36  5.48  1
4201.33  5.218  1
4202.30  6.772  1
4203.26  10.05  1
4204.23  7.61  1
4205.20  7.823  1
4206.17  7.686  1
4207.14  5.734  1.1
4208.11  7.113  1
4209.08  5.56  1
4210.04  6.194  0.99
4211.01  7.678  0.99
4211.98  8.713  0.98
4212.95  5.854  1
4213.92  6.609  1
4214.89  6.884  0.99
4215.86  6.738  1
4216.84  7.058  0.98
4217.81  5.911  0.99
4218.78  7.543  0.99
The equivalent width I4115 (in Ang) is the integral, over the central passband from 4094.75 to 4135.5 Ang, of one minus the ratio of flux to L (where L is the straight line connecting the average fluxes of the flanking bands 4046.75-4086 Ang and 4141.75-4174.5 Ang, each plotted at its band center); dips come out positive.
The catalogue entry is 6.1 Ang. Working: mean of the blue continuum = 7.33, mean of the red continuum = 6.52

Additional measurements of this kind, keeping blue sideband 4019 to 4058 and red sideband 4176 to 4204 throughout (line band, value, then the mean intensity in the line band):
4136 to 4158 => 0.8 Ang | 6.57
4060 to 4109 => 3.2 Ang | 6.57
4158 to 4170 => -0.2 Ang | 6.85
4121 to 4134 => 0.8 Ang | 6.47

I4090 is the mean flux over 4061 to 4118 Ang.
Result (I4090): 6.37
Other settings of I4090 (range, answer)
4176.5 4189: 6.73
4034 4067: 7.39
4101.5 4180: 6.37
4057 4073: 7.46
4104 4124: 5.58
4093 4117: 5.45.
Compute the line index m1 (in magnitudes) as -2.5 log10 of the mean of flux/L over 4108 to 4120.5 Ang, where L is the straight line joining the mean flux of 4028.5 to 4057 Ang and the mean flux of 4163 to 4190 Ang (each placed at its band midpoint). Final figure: 0.24 mag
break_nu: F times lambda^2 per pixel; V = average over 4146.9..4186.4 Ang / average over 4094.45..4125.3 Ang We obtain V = 1.2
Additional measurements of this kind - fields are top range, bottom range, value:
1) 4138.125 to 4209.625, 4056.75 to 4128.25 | 1.08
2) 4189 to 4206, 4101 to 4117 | 1.26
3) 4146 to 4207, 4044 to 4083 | 0.94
